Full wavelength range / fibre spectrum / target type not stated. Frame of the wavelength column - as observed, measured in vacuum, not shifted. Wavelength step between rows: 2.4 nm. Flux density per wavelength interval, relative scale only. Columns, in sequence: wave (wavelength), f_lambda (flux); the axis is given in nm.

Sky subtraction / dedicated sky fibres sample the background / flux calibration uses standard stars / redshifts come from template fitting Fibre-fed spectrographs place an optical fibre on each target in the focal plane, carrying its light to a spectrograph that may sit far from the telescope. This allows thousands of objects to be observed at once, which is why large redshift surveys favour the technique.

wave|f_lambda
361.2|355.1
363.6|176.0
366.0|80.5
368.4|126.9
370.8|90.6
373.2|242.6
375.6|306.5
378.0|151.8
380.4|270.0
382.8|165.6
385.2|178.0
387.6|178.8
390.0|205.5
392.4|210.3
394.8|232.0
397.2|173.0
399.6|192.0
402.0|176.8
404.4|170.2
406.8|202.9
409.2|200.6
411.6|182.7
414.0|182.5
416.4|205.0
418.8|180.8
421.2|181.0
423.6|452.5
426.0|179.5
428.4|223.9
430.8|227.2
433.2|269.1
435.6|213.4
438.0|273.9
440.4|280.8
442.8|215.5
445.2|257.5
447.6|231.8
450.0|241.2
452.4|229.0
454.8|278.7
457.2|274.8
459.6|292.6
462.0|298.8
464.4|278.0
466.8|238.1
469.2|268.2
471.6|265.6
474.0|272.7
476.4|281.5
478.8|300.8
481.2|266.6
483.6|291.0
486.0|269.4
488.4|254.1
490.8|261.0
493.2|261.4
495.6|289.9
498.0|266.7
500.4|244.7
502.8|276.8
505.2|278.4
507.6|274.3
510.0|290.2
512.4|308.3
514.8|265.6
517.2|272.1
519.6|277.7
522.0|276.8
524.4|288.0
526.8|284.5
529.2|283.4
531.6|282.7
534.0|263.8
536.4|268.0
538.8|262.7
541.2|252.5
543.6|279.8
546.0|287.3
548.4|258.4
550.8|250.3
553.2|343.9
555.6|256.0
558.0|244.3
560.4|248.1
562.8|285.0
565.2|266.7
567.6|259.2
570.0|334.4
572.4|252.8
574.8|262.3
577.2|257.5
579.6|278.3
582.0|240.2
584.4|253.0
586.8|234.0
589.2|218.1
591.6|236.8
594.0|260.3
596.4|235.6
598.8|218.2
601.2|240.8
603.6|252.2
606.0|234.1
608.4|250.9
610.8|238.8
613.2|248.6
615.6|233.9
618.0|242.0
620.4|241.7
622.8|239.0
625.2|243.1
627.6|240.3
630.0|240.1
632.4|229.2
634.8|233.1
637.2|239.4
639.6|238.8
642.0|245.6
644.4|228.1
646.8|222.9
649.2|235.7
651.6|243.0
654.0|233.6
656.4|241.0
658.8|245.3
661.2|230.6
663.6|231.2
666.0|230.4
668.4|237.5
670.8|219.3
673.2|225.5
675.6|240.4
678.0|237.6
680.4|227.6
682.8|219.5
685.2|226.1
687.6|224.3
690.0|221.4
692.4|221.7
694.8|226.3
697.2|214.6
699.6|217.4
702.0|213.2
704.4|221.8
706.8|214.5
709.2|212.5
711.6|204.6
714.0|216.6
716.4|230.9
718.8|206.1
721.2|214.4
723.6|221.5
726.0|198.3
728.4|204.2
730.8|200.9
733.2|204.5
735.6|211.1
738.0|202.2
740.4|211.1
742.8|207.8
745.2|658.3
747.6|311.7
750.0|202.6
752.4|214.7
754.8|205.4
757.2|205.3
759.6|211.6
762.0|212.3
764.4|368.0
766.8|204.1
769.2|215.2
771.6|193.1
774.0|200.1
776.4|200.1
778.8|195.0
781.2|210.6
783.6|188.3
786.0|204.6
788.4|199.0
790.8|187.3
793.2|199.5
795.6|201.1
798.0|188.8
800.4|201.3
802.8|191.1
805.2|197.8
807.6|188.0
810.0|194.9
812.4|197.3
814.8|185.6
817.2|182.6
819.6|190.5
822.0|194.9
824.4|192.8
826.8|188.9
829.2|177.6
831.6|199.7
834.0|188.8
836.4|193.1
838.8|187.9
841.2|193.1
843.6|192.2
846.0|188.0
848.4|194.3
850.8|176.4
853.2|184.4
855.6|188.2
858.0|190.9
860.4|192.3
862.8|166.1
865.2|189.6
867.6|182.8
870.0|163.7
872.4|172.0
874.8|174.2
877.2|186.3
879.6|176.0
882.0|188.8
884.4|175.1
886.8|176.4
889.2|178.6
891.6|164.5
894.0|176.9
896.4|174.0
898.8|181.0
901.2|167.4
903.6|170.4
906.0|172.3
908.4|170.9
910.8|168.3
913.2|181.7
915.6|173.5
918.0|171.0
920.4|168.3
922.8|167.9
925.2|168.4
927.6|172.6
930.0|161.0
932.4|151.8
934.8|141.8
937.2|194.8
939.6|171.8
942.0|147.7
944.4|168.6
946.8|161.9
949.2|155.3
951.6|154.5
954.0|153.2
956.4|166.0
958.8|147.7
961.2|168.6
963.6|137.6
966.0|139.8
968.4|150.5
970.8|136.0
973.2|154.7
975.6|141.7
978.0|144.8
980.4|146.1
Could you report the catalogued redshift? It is 0.136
